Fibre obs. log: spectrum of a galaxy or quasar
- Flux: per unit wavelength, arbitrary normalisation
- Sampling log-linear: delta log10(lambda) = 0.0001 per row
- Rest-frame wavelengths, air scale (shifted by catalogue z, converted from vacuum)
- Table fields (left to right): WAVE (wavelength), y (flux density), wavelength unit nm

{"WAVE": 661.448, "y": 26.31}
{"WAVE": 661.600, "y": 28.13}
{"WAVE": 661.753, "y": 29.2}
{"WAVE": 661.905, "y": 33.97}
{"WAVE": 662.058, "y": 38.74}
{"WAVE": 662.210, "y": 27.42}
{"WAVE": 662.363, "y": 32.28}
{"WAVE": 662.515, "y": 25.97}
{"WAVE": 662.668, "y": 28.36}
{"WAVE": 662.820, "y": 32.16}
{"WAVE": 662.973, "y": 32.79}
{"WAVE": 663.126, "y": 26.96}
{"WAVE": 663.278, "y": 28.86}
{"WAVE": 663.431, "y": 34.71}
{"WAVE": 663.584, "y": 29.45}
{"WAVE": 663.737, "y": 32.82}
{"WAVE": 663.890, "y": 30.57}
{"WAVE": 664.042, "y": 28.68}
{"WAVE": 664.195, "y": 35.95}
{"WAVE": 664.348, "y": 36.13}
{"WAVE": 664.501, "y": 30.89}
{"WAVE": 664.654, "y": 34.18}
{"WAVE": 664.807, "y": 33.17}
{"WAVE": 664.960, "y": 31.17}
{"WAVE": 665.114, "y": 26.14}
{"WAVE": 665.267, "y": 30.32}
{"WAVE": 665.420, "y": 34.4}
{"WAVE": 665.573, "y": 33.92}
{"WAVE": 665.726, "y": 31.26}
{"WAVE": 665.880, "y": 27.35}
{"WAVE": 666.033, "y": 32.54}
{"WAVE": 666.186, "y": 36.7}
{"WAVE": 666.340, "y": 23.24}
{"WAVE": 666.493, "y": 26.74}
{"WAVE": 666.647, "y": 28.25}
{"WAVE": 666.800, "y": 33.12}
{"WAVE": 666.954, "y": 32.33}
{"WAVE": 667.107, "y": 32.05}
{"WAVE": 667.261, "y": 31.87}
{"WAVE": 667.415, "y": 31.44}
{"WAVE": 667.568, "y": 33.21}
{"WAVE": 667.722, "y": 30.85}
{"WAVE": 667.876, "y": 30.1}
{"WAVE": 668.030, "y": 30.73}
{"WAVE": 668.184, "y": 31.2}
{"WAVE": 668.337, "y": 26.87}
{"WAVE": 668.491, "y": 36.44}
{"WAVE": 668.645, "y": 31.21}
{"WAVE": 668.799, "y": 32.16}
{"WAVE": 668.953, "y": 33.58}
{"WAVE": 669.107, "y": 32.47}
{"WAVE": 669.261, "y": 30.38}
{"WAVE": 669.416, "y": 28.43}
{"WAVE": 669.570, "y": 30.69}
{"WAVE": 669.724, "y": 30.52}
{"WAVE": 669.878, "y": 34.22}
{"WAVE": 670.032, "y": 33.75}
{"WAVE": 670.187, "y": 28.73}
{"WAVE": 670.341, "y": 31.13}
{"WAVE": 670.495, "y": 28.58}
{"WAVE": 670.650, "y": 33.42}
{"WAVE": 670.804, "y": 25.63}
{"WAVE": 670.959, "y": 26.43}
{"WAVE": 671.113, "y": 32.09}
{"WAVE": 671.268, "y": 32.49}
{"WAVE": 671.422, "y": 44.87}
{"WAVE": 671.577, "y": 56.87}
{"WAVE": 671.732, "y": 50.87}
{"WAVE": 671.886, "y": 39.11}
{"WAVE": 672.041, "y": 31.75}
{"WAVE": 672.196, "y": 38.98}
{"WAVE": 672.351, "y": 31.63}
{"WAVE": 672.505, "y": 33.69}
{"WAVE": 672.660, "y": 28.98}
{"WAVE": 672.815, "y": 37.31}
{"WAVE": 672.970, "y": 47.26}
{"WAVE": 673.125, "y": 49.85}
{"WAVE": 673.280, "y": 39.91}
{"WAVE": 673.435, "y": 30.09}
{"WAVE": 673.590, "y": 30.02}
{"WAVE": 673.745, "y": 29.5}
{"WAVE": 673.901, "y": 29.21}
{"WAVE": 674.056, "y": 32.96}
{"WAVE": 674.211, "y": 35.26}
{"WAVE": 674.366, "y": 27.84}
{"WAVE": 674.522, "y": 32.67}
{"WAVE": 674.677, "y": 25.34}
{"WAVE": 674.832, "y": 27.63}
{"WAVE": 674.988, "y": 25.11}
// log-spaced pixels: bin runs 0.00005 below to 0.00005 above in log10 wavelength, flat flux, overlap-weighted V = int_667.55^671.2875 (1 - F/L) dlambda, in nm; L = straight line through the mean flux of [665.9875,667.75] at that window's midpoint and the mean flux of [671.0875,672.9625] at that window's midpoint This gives 0.41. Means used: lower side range 31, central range 30.9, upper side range 38.7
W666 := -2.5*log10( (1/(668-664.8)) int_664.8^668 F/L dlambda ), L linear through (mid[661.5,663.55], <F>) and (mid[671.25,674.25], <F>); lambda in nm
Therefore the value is 0.08 mag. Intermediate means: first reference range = 30.7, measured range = 30.9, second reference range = 37.7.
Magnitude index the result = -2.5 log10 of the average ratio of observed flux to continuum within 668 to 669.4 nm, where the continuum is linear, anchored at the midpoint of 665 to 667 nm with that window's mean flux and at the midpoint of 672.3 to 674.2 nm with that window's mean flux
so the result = 0.02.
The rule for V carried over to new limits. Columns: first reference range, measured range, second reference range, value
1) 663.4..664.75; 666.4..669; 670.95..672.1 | 0.36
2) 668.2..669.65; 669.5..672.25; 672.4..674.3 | -0.15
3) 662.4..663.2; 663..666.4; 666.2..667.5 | -0.18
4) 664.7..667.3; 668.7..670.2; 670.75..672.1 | 0.16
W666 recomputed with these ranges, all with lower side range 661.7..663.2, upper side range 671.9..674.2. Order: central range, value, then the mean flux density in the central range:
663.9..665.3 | -0.005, 31.8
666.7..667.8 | 0.025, 32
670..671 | 0.155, 29.6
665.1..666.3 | 0.018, 31.6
